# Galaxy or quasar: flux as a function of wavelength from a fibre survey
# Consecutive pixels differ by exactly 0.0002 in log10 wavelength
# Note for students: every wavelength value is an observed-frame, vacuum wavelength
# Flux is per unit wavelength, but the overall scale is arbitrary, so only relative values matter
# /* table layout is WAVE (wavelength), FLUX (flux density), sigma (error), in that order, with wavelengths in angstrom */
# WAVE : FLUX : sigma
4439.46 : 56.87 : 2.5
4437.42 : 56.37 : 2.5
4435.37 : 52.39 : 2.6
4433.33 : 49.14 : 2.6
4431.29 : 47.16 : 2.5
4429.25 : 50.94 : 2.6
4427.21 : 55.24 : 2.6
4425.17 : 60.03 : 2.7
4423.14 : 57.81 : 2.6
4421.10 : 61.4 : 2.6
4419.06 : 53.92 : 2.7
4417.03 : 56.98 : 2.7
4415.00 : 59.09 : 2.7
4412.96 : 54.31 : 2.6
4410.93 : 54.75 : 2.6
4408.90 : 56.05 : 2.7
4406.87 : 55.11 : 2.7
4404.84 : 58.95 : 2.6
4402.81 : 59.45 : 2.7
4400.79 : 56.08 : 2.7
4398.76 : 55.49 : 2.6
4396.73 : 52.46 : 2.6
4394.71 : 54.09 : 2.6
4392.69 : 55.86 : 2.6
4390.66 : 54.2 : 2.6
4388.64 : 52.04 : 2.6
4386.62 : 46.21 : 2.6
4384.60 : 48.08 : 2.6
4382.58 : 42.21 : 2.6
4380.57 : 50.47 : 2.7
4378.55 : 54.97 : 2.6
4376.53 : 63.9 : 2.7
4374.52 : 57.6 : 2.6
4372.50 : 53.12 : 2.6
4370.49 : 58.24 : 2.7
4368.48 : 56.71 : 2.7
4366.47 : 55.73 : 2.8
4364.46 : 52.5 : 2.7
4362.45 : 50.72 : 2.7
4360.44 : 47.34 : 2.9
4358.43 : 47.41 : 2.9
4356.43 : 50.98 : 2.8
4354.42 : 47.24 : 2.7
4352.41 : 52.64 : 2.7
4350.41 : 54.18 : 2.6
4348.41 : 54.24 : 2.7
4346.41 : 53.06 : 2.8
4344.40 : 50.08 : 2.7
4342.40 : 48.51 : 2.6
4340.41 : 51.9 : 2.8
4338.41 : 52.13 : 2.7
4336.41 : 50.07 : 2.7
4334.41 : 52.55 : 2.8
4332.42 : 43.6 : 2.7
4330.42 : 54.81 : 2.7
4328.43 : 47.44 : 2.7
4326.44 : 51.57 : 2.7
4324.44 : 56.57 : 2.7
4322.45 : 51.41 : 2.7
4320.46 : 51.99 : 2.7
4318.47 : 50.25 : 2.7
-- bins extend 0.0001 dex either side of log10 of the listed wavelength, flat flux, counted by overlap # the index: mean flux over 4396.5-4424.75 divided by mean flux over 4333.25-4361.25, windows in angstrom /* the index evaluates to 1.12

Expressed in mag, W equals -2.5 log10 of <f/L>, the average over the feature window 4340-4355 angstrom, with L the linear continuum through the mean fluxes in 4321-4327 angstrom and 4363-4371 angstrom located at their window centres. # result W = 0.057 mag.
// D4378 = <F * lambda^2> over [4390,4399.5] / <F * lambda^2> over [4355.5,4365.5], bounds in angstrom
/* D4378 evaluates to 1.11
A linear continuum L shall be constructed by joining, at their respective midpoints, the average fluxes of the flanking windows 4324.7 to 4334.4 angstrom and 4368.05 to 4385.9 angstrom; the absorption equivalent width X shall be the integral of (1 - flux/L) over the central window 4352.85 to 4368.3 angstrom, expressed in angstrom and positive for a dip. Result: 0.53 angstrom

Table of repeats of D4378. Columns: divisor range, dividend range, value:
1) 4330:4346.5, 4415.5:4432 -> 1.15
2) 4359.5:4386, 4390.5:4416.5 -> 1.07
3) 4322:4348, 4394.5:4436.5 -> 1.12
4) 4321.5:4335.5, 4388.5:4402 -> 1.10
